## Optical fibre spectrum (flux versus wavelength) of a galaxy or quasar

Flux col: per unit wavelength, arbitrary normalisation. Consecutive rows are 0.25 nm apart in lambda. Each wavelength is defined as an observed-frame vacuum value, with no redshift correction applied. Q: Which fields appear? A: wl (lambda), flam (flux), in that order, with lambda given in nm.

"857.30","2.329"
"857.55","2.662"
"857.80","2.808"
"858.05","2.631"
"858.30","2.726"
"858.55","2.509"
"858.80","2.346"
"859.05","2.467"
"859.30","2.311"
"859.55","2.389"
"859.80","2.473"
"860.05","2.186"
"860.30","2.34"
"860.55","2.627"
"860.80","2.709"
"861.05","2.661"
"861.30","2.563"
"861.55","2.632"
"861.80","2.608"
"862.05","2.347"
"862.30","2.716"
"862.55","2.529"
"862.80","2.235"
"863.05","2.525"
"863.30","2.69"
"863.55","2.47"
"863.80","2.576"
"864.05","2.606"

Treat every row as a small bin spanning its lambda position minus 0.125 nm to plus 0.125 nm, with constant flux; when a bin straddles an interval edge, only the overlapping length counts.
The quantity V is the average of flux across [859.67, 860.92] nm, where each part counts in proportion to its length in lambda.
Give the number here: 2.47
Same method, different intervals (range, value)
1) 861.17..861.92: 2.6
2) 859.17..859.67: 2.35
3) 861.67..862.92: 2.49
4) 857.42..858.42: 2.7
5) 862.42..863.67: 2.49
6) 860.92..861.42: 2.61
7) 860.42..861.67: 2.64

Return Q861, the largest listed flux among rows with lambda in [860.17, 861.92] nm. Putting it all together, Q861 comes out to 2.709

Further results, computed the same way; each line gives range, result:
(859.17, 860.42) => 2.473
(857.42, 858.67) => 2.808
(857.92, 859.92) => 2.726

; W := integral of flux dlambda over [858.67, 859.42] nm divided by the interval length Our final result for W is 2.38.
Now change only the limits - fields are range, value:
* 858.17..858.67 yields 2.62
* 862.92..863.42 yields 2.6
